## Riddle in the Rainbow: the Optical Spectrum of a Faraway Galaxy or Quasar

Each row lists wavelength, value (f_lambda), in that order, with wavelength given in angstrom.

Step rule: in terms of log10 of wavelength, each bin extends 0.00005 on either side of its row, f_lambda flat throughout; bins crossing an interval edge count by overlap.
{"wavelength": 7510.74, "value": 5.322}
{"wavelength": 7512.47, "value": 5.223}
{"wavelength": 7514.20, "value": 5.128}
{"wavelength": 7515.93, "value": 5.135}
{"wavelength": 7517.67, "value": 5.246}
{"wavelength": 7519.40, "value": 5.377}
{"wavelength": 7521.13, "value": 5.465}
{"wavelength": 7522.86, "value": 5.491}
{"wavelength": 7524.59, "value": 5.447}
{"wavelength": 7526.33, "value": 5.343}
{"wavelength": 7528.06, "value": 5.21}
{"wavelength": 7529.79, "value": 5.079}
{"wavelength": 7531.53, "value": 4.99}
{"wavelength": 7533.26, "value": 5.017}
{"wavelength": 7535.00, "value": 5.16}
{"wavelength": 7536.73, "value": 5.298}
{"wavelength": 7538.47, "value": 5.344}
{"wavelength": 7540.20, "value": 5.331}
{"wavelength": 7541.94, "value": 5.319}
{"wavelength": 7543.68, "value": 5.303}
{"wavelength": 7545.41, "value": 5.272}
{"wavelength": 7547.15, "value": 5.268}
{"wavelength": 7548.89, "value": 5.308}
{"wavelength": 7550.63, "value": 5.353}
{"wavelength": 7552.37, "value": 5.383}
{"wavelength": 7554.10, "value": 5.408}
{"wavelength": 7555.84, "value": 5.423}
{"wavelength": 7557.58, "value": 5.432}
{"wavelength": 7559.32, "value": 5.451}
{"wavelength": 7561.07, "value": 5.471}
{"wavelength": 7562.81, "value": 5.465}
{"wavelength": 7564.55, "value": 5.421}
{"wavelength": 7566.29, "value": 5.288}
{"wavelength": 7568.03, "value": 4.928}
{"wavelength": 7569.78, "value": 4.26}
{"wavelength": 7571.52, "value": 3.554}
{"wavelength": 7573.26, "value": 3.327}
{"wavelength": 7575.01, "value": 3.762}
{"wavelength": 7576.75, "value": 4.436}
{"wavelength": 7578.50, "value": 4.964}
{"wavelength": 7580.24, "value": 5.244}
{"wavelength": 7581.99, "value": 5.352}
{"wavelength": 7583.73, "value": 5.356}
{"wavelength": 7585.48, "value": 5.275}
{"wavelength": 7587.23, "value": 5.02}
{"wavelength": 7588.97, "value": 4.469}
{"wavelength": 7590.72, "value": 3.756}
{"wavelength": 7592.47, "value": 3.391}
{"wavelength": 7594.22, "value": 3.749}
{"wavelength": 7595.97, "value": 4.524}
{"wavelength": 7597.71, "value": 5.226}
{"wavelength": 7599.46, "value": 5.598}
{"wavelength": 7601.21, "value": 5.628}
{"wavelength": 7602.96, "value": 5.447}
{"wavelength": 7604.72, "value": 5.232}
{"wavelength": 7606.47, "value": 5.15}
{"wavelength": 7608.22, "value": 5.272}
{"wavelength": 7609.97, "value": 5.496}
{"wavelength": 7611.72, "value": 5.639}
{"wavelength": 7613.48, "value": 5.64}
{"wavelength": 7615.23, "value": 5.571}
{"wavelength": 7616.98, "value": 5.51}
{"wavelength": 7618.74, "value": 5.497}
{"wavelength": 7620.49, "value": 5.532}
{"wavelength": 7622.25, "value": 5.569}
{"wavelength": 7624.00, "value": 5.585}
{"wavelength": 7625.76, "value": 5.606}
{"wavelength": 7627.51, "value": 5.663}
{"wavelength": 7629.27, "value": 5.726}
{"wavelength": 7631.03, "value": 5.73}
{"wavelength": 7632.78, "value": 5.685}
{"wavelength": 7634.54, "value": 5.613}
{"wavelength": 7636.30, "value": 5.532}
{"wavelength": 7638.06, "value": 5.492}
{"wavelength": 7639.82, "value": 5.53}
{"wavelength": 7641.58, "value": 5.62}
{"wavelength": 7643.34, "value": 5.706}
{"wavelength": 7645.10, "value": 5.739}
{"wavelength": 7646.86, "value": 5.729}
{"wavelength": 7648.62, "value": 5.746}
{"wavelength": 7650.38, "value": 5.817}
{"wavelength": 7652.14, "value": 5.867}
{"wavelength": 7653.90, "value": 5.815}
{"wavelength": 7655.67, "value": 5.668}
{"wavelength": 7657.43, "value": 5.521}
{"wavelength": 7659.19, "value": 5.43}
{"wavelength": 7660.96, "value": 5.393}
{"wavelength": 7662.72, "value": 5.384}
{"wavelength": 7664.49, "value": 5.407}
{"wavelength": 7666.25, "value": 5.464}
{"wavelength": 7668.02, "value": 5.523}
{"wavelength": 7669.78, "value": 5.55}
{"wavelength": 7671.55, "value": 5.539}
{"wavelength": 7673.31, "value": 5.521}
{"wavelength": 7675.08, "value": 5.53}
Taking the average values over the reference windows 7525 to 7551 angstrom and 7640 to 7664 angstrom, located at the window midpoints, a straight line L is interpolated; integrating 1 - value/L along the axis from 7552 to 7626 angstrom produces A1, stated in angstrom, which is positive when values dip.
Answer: 5.1 angstrom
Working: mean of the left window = 5.24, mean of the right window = 5.64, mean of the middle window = 5.05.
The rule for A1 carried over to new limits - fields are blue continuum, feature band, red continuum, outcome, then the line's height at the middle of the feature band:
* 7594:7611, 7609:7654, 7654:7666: -2.5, 5.34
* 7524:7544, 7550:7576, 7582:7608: 0.7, 5.06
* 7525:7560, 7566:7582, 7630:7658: 2.9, 5.41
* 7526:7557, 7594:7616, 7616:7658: 0.9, 5.52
